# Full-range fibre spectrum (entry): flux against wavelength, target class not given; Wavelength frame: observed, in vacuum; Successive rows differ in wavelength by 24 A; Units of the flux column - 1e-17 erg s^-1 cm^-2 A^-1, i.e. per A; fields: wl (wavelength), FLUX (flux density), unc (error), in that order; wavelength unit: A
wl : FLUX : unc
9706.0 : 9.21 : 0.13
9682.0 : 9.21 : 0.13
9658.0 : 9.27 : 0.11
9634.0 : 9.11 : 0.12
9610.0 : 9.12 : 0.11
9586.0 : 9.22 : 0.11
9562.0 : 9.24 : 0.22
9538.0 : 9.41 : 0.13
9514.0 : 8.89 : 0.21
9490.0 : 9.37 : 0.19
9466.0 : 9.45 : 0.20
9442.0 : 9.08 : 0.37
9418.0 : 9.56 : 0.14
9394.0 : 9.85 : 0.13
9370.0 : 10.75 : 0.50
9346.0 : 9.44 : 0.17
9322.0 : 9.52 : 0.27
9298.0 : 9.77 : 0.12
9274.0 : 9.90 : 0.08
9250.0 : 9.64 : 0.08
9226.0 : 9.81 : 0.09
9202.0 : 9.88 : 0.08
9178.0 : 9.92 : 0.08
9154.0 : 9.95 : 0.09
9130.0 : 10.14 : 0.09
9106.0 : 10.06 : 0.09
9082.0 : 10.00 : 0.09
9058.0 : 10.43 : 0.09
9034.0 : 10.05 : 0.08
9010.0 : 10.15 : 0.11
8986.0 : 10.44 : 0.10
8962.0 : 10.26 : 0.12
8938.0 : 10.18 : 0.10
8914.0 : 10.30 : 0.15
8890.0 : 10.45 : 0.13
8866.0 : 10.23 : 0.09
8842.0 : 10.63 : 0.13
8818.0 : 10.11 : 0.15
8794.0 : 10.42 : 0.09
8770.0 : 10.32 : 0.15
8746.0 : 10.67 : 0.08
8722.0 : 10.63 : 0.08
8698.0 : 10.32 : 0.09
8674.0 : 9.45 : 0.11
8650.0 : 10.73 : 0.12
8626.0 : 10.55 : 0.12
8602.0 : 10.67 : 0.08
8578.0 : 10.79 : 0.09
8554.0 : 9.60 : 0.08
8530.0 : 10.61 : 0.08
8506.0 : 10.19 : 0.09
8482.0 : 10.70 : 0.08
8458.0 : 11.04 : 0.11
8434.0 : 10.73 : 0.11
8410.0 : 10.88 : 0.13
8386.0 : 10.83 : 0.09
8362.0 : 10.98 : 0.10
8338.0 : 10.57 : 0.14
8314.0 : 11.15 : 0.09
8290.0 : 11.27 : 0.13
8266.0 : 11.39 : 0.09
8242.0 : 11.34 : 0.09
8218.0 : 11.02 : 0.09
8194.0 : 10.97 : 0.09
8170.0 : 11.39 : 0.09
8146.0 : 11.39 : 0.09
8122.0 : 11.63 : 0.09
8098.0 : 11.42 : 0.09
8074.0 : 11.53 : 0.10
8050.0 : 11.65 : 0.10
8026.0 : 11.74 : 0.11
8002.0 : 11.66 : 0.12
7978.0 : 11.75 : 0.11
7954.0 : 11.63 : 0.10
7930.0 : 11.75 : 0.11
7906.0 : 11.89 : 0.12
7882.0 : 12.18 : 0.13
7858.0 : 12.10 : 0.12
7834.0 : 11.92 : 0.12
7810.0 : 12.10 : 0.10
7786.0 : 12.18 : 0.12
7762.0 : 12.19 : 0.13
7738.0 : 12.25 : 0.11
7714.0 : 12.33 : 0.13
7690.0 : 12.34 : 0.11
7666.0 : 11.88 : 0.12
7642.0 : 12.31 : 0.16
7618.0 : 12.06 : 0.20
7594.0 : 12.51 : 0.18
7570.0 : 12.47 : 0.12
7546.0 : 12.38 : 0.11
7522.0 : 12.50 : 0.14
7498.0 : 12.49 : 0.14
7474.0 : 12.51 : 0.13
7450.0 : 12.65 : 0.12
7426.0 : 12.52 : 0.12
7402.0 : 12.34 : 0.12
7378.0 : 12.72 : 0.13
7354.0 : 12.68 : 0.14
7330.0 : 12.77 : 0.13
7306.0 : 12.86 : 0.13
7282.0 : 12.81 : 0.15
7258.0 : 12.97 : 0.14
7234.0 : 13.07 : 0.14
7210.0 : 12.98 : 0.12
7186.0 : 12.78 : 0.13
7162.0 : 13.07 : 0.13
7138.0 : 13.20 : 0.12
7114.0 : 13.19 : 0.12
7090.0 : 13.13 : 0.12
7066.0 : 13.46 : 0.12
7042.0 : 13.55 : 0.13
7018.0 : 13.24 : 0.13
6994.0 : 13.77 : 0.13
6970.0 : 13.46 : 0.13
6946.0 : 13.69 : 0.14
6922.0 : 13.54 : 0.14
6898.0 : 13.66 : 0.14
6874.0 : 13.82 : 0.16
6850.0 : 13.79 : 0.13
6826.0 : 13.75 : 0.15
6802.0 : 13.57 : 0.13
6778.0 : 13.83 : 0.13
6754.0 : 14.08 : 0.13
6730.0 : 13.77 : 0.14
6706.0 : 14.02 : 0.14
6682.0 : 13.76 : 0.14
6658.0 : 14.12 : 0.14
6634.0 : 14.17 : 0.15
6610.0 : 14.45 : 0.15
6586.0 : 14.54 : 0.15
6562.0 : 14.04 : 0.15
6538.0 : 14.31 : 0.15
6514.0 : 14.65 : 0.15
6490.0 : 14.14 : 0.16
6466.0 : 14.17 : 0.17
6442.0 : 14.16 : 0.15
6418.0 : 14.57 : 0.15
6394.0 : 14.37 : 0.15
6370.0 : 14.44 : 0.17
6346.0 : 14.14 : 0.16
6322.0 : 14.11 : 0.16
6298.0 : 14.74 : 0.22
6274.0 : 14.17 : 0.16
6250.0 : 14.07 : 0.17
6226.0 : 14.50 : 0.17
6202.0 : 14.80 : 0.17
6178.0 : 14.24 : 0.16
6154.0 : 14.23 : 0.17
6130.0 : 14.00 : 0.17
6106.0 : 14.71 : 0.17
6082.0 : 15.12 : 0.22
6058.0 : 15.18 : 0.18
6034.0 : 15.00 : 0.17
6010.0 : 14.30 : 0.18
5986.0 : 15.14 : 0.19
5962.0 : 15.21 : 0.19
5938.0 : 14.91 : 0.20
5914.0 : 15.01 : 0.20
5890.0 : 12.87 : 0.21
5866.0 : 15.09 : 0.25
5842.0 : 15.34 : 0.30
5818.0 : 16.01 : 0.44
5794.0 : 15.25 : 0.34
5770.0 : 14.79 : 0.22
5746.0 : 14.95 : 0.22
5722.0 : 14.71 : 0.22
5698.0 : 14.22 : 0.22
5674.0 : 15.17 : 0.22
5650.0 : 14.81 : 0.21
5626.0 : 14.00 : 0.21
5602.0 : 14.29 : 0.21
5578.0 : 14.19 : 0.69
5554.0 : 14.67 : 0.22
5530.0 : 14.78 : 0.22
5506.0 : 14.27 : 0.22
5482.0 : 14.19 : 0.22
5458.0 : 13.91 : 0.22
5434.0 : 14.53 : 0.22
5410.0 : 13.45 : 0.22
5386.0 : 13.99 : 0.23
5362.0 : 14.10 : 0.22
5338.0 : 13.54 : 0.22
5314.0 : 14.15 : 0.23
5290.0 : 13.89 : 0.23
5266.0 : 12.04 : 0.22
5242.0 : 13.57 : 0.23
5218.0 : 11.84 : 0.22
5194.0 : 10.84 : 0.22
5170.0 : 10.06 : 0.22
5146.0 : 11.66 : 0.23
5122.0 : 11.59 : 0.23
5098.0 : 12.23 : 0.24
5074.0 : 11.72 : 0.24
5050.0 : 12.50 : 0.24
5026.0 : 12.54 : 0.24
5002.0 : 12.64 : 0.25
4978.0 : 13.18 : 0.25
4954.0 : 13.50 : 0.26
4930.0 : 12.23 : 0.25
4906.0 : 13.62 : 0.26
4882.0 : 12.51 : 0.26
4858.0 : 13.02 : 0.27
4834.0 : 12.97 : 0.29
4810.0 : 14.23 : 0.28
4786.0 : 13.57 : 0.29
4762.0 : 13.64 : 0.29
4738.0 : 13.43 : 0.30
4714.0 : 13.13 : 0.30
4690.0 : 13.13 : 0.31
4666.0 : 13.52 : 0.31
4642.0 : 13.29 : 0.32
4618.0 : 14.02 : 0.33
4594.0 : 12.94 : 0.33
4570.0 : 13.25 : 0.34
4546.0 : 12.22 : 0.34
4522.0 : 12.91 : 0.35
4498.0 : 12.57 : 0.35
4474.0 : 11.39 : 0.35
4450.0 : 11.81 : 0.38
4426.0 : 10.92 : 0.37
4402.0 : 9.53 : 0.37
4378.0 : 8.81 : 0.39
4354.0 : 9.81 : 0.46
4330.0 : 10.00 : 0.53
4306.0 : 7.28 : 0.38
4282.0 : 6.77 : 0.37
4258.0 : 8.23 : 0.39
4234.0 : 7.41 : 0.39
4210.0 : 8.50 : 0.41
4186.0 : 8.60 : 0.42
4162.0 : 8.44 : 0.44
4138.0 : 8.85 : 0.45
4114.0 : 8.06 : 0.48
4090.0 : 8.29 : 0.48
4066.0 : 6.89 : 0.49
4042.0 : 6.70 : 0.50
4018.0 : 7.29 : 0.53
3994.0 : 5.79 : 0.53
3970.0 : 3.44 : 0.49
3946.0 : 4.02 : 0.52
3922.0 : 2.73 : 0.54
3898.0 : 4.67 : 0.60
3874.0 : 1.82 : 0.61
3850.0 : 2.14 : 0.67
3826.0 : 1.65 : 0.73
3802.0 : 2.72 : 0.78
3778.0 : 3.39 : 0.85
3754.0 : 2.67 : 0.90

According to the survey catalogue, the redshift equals 0.00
